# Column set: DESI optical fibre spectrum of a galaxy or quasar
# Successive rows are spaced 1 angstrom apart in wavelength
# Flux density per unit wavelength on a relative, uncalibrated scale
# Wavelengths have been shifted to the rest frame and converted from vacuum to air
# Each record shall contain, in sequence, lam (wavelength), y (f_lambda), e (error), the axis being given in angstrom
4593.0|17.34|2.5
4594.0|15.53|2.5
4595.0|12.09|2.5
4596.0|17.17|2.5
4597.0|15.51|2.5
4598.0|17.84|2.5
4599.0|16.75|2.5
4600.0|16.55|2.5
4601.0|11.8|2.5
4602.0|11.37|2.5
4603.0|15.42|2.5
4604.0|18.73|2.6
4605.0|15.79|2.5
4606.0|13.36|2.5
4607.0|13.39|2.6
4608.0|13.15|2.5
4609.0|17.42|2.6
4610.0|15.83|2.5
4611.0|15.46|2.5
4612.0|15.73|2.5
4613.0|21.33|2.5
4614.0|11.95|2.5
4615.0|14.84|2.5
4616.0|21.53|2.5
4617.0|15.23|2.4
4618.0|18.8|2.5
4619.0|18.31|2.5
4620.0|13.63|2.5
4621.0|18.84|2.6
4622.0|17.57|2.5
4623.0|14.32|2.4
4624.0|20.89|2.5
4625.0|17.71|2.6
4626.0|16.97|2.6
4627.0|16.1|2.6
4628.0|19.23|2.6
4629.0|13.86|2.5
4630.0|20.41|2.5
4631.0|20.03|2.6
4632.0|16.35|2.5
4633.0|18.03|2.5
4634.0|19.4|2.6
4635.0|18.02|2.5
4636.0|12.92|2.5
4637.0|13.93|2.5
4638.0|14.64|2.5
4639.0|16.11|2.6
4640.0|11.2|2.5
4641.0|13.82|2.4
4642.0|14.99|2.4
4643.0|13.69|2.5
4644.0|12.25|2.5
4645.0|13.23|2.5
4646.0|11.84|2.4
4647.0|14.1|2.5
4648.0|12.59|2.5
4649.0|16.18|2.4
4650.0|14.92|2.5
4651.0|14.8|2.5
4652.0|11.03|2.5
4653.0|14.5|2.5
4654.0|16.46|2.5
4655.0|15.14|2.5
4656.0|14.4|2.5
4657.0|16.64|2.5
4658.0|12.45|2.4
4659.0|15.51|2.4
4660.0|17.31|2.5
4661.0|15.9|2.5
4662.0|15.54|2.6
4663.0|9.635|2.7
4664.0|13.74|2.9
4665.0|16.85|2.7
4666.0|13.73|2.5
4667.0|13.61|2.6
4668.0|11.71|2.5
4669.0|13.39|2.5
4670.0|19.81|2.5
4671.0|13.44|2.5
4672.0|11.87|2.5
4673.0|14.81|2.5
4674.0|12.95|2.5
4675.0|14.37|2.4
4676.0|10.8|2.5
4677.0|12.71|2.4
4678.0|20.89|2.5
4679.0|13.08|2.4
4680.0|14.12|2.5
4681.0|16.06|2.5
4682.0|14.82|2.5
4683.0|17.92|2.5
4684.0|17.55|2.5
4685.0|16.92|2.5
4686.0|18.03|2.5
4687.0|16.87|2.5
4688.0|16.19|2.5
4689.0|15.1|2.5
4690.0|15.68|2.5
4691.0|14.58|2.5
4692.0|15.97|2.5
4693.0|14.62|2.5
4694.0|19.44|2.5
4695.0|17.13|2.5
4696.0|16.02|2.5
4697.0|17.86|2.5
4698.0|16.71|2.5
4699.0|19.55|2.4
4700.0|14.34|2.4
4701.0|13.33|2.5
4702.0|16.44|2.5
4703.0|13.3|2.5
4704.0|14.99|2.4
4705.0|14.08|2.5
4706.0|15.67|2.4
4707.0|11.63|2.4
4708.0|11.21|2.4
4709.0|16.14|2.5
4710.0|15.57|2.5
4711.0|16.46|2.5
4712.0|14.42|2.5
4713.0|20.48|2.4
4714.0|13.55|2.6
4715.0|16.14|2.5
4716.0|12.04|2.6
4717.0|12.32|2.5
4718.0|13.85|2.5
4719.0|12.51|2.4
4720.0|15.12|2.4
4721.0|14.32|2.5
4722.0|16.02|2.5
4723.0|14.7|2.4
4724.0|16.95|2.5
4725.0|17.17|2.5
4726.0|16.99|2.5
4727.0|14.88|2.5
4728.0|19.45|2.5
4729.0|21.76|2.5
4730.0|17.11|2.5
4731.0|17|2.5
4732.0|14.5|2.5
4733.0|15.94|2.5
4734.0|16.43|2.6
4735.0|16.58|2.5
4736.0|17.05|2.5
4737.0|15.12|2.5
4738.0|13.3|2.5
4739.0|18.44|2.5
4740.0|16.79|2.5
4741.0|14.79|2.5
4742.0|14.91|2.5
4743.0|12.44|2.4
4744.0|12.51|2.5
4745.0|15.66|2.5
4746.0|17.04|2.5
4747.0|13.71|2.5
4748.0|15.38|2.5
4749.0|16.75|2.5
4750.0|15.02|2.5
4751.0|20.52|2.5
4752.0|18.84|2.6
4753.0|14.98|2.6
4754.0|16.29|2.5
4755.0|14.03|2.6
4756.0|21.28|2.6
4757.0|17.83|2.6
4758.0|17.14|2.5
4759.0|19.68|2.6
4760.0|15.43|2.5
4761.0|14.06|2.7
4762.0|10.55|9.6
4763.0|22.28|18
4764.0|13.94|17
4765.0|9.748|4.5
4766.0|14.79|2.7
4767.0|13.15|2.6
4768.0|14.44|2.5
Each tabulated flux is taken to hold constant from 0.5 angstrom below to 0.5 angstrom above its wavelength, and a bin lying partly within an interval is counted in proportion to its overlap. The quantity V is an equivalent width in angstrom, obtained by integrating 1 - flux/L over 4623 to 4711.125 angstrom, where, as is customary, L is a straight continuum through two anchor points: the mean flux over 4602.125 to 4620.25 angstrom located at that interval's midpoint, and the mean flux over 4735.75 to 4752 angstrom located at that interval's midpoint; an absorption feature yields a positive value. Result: 3.4 angstrom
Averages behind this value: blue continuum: 16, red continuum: 15.7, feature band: 15.3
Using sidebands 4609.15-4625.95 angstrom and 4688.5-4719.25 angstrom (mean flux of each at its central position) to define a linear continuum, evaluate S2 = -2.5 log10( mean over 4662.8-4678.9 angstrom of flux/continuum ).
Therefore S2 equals 0.13 mag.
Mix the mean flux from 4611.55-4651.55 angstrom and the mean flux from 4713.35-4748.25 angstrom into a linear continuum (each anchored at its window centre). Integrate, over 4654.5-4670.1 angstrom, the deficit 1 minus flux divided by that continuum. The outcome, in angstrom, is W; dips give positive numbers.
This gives 1.3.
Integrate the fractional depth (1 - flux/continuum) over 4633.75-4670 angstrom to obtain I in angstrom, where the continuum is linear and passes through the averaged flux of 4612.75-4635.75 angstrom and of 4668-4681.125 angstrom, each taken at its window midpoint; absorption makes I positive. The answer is 3.1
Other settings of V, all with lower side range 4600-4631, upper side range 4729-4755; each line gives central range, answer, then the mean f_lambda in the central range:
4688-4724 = 1.9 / 15.2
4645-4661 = 1.7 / 14.5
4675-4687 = 0.3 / 15.7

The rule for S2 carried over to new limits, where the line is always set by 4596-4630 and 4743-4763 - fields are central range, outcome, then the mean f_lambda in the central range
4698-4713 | 0.08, 15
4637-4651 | 0.17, 13.9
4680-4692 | 0.00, 16.2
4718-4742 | 0.01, 16.1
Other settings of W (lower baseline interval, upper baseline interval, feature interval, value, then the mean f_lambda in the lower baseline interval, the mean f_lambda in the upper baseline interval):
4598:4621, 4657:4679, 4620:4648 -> -1.09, 15.9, 14.4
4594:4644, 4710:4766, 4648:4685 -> 2.95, 16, 15.8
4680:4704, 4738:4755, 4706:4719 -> 1.28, 16.2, 15.7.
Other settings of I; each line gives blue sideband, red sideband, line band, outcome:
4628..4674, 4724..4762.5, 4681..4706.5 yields -1.1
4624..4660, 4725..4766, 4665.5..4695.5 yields 0.7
